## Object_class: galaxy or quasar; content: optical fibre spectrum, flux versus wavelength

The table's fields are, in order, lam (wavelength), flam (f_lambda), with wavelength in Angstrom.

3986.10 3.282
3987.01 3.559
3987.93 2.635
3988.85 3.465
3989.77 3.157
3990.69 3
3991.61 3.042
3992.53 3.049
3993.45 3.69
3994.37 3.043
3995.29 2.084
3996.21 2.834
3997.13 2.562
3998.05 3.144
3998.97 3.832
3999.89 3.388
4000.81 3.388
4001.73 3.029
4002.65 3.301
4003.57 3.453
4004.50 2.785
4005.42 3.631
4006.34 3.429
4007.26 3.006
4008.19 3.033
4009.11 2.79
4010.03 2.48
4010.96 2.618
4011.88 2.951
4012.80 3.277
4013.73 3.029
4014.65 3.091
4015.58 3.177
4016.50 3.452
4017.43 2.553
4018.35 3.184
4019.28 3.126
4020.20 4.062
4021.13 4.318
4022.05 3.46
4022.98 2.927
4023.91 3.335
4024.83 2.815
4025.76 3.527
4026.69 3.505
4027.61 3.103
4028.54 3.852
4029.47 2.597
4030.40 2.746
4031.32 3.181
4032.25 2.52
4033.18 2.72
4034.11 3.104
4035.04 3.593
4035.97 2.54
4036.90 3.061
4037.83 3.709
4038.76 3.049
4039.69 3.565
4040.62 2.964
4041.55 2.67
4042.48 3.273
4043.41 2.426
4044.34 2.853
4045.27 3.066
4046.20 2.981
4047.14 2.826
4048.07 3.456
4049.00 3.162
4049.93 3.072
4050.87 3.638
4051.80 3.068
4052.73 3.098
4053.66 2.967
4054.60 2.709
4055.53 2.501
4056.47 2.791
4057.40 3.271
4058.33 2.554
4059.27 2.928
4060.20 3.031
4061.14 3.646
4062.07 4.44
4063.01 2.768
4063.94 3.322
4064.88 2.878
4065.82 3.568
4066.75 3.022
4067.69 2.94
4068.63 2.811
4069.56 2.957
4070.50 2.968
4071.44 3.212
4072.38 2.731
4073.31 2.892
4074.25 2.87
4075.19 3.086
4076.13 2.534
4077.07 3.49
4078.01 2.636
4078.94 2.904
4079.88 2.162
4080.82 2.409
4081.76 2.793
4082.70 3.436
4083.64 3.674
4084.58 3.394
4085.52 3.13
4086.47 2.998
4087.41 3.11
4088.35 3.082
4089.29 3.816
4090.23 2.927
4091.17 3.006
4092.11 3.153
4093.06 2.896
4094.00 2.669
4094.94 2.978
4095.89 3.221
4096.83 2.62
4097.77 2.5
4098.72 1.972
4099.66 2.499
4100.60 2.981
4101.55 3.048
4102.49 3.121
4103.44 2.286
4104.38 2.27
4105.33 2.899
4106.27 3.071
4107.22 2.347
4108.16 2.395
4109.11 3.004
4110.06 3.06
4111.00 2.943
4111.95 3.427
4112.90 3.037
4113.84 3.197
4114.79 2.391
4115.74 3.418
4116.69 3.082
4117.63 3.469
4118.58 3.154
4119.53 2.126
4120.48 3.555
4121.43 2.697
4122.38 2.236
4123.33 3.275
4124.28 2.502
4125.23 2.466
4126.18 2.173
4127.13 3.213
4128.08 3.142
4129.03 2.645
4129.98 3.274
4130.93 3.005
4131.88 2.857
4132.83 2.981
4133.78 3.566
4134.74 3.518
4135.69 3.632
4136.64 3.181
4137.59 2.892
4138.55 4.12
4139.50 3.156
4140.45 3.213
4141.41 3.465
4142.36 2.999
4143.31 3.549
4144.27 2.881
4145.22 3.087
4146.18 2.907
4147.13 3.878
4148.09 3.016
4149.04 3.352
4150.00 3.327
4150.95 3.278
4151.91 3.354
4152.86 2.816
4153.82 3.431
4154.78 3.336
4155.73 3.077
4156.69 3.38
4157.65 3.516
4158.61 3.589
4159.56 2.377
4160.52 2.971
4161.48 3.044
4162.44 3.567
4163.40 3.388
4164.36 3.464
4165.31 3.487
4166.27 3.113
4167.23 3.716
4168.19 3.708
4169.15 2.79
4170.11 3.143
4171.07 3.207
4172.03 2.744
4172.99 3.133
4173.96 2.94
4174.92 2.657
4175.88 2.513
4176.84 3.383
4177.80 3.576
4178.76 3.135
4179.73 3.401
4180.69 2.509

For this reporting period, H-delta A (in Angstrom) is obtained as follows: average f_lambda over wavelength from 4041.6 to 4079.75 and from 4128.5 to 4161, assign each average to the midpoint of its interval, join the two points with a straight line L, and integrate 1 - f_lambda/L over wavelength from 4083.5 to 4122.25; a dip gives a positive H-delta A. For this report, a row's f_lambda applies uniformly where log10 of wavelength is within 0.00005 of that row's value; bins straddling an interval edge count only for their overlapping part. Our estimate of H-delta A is 2.4 Angstrom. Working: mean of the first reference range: 3.02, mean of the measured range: 2.93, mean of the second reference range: 3.22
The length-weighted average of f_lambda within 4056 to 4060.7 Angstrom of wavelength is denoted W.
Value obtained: 2.92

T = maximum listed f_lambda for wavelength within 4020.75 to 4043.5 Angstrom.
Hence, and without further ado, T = 4.318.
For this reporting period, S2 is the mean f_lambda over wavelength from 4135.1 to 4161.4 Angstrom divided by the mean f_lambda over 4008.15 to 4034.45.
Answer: 1.04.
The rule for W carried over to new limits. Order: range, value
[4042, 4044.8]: 2.85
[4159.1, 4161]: 2.67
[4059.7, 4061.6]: 3.33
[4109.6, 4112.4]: 3.14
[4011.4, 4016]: 3.1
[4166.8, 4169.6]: 3.41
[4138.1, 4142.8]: 3.39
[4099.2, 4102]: 2.84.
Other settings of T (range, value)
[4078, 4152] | 4.12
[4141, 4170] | 3.878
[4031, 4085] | 4.44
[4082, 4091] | 3.816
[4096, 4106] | 3.121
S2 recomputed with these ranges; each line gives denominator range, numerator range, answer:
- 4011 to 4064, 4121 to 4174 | 1.01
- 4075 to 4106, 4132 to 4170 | 1.13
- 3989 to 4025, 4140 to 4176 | 1.02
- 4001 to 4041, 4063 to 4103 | 0.94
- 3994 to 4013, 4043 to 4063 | 1.01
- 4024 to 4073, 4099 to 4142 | 0.97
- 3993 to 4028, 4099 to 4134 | 0.91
